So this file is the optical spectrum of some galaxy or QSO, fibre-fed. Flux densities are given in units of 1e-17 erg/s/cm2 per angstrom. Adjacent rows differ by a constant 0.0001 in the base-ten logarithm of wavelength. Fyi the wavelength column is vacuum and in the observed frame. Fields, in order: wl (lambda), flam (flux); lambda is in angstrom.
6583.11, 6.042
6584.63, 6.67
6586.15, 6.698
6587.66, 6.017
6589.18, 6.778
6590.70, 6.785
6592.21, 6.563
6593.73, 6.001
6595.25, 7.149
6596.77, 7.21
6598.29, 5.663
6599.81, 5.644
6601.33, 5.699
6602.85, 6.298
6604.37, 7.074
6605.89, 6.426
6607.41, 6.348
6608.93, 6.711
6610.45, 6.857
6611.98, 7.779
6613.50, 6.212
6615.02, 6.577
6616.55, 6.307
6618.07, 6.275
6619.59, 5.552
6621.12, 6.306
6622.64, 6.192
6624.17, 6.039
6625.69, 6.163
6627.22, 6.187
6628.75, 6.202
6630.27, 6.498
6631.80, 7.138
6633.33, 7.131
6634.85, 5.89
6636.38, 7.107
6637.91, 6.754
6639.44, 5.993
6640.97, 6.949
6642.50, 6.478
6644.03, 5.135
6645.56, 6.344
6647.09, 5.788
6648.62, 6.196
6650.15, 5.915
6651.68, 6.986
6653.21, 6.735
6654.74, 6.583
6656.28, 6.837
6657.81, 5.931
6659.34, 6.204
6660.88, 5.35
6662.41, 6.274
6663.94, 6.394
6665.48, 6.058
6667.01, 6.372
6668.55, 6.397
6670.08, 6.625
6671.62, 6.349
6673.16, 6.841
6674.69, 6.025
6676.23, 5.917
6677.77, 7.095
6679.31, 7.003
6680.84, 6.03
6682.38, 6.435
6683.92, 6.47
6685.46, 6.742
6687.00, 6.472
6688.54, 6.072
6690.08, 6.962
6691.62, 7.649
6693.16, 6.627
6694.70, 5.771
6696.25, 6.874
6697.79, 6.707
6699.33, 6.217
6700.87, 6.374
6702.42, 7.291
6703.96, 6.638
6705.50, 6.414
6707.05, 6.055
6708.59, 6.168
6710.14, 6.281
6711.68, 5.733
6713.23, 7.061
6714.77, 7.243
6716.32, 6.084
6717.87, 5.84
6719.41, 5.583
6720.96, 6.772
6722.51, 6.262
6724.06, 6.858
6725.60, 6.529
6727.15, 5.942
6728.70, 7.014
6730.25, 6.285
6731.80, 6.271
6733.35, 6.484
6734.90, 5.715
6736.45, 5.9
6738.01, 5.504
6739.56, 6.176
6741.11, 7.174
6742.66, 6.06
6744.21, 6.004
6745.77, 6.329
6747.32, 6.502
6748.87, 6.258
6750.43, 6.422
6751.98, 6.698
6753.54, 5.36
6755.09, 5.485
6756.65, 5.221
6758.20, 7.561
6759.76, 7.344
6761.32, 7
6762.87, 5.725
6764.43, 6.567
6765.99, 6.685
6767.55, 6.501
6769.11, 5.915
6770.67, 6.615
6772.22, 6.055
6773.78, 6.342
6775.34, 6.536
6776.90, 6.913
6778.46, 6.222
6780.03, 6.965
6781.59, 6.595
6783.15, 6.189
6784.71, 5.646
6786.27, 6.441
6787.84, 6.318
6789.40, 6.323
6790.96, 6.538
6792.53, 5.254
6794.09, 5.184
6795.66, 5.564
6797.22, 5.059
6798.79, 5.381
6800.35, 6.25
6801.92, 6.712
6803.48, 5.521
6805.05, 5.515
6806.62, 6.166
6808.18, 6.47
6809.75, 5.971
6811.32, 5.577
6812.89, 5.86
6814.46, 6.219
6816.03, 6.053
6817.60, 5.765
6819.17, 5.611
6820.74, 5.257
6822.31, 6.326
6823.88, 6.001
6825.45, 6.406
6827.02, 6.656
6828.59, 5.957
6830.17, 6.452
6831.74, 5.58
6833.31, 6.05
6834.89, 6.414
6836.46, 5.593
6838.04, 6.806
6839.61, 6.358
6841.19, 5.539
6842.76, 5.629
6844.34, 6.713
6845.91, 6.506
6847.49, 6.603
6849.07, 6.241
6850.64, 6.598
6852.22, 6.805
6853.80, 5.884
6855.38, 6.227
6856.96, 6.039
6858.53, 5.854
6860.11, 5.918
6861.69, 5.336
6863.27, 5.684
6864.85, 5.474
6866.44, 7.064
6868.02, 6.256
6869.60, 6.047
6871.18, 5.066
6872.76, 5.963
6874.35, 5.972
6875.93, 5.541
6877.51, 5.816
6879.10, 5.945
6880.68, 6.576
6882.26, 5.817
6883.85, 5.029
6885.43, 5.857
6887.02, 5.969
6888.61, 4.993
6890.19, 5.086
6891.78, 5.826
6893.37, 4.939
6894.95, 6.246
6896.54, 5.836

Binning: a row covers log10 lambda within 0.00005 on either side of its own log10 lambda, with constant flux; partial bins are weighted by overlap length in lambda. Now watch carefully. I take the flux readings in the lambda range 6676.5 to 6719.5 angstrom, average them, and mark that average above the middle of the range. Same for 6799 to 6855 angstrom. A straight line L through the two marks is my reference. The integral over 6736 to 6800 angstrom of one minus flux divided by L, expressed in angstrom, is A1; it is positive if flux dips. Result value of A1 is 0.8 angstrom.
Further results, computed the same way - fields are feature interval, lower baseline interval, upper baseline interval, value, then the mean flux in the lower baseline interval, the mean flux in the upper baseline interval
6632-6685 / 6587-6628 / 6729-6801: -0.35 angstrom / 6.4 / 6.21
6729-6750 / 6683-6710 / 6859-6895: 0.44 angstrom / 6.55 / 5.75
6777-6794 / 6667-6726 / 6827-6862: 0.16 angstrom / 6.48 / 6.16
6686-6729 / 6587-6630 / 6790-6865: -1.81 angstrom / 6.4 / 6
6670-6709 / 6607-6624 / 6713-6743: -0.99 angstrom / 6.45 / 6.33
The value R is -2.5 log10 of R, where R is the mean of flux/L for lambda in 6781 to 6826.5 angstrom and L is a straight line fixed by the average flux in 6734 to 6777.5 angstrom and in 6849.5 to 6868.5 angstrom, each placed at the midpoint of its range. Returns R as 0.05 mag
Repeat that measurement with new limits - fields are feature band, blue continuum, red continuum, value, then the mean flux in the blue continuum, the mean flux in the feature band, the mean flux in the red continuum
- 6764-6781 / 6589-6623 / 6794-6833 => -0.080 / 6.45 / 6.48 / 5.92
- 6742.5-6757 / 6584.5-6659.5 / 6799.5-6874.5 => 0.027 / 6.42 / 6.06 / 6.06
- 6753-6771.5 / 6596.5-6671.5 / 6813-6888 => -0.032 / 6.36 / 6.35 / 6.03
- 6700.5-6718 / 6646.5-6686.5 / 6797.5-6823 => -0.038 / 6.37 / 6.45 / 5.9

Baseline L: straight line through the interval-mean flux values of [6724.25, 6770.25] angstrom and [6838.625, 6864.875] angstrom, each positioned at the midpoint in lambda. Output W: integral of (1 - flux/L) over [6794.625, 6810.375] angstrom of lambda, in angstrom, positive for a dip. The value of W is 0.9 angstrom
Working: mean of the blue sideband 6.31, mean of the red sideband 6.11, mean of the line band 5.85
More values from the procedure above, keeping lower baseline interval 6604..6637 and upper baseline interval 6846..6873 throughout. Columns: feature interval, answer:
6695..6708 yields -0.4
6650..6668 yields 0.3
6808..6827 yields 0.5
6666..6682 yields -0.2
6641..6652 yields 0.5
